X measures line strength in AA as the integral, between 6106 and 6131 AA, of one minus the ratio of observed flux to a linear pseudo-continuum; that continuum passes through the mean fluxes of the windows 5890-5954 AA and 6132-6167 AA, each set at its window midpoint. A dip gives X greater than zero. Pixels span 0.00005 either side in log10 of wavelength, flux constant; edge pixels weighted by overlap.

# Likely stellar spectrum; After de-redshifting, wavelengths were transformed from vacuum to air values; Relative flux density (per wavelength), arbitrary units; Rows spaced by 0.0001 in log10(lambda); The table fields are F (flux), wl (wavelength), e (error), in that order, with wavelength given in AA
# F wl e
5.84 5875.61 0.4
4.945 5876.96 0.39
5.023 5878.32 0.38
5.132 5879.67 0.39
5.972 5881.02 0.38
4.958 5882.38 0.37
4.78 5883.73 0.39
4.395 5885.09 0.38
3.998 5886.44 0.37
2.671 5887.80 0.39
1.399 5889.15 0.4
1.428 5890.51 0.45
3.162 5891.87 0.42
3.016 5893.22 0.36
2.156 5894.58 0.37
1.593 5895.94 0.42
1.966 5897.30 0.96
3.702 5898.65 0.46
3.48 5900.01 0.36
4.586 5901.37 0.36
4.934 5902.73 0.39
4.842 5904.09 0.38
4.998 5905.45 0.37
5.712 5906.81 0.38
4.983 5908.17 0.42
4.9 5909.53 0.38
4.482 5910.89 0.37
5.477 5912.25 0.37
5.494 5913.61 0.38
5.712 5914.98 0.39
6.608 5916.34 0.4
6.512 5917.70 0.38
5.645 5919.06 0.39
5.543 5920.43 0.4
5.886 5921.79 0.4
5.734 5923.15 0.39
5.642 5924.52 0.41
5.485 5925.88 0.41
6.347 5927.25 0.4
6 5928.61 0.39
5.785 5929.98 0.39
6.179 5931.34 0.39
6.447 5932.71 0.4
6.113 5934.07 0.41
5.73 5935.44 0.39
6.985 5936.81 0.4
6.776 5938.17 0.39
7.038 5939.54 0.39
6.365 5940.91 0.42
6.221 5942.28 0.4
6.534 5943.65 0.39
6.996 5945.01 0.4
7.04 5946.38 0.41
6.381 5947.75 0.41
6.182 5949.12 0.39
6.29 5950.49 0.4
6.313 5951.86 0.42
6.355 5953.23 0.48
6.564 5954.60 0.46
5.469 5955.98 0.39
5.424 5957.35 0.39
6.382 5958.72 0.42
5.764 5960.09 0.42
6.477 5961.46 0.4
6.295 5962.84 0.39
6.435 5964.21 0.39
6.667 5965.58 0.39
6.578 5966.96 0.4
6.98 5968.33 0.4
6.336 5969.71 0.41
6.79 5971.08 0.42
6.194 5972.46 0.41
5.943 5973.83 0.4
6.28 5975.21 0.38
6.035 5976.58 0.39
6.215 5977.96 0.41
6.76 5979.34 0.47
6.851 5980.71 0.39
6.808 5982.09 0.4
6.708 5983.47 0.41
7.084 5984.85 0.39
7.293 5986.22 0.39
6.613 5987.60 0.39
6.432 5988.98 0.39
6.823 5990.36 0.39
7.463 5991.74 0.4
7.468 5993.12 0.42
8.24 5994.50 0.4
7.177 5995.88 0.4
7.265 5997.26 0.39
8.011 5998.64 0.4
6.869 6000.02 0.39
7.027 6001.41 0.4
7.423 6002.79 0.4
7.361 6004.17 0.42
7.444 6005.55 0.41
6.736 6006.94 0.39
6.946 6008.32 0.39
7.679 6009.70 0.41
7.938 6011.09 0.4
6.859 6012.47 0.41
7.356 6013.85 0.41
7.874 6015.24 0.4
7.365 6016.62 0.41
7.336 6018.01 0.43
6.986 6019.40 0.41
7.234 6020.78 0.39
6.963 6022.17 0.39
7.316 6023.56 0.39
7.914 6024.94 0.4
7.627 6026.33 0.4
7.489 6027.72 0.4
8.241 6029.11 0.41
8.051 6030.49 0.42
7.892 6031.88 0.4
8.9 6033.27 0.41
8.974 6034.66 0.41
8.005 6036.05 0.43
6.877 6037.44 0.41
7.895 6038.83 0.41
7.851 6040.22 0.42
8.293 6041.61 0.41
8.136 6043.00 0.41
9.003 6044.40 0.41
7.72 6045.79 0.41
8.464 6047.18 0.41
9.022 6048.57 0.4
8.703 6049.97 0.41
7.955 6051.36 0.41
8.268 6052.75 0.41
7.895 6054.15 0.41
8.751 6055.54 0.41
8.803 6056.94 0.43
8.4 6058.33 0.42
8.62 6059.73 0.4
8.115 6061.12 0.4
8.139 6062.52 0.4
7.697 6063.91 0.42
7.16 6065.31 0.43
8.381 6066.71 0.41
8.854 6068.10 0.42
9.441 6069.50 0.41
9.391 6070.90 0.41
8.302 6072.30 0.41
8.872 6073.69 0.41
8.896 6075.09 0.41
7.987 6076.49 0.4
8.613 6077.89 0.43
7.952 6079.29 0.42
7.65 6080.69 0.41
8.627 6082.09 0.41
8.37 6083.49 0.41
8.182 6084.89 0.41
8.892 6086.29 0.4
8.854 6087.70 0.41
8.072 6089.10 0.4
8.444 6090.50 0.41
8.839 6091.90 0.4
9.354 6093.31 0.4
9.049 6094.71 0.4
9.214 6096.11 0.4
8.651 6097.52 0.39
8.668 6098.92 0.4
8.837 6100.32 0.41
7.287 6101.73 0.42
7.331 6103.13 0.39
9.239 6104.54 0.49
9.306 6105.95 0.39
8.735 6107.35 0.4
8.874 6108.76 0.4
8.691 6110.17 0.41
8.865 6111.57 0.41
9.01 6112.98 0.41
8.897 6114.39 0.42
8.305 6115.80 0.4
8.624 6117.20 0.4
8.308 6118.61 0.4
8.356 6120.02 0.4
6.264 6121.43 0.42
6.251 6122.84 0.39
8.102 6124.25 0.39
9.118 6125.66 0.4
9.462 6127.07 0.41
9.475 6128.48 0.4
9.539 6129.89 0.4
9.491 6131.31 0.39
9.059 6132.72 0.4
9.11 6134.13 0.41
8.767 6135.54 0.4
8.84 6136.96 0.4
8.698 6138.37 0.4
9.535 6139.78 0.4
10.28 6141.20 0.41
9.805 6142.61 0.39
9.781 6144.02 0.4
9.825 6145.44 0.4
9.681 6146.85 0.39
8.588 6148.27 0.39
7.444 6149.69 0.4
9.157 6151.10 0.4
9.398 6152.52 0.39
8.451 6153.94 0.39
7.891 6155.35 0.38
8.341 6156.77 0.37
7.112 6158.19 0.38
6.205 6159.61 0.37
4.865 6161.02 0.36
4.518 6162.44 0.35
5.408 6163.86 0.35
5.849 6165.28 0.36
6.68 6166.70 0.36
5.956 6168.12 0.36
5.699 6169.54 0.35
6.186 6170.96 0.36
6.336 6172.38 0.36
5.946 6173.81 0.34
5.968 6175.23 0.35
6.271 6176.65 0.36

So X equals -2.5 AA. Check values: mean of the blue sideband 5.37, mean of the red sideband 8.15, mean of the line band 8.56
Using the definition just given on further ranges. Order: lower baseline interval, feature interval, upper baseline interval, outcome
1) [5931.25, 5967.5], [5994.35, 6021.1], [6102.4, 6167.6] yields -1.4 AA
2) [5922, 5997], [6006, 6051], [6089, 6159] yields -2.3 AA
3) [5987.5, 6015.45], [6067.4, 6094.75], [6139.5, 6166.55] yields -3.5 AA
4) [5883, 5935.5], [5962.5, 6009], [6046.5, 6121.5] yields -3.7 AA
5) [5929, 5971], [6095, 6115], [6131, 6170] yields -2.7 AA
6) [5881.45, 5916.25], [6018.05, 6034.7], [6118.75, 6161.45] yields -3.4 AA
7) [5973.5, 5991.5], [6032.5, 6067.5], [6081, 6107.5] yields -1.9 AA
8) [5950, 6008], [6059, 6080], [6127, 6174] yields -3.0 AA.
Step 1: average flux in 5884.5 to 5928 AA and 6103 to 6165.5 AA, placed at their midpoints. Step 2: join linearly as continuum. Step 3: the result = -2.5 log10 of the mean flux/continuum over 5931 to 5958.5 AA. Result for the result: -0.24 mag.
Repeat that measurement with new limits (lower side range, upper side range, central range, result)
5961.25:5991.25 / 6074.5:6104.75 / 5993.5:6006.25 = -0.068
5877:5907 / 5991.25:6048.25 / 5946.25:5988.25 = -0.063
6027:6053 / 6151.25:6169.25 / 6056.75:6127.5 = -0.122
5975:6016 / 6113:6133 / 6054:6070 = -0.068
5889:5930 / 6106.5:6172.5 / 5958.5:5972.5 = -0.175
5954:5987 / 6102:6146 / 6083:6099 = -0.053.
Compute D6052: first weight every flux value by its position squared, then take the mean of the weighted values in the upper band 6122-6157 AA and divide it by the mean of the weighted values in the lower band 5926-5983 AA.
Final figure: 1.50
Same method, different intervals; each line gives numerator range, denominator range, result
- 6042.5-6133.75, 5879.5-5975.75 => 1.65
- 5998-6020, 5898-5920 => 1.47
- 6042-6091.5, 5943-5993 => 1.34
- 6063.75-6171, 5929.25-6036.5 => 1.26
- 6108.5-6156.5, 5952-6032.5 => 1.33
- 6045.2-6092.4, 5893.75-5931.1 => 1.78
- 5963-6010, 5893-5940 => 1.35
